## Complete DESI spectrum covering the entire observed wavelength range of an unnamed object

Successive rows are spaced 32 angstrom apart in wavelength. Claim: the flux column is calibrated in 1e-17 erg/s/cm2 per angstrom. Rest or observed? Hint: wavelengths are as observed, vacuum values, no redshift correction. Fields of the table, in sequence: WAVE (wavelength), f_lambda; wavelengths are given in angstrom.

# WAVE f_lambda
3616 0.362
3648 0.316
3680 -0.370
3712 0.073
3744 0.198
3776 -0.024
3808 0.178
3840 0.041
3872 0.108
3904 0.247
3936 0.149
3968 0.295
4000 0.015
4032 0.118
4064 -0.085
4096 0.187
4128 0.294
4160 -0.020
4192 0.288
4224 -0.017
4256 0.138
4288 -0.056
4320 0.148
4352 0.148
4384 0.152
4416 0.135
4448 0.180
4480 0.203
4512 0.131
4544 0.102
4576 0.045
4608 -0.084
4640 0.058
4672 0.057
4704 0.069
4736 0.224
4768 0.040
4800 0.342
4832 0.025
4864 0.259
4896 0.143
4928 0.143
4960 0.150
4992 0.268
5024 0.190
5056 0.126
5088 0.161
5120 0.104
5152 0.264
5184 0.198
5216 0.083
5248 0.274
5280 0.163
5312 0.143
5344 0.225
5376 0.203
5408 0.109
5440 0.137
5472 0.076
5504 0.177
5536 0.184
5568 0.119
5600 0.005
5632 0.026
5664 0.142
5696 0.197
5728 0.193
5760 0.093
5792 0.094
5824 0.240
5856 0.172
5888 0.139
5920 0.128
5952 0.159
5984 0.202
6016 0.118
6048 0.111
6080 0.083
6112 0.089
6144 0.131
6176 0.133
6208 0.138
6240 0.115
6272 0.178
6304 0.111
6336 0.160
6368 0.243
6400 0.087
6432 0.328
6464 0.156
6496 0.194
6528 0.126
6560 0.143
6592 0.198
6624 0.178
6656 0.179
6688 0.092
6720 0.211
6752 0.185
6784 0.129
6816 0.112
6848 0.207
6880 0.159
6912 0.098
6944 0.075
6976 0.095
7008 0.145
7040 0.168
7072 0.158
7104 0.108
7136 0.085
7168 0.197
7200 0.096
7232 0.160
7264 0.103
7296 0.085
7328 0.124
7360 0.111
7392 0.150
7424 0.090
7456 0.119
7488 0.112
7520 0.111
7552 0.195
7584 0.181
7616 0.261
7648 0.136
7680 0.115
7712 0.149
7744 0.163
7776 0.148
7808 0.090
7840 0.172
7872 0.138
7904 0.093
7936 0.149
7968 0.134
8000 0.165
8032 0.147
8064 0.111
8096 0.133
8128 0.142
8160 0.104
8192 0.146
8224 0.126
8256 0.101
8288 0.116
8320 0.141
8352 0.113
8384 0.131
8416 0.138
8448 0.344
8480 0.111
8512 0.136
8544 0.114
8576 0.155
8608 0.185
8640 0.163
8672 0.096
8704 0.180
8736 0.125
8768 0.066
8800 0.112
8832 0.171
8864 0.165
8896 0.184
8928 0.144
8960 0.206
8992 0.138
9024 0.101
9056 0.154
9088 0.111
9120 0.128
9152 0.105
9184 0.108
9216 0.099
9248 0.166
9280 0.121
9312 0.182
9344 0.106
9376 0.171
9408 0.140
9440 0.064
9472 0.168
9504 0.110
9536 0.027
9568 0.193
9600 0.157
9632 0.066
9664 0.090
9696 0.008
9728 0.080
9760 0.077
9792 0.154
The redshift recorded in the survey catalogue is 0.287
